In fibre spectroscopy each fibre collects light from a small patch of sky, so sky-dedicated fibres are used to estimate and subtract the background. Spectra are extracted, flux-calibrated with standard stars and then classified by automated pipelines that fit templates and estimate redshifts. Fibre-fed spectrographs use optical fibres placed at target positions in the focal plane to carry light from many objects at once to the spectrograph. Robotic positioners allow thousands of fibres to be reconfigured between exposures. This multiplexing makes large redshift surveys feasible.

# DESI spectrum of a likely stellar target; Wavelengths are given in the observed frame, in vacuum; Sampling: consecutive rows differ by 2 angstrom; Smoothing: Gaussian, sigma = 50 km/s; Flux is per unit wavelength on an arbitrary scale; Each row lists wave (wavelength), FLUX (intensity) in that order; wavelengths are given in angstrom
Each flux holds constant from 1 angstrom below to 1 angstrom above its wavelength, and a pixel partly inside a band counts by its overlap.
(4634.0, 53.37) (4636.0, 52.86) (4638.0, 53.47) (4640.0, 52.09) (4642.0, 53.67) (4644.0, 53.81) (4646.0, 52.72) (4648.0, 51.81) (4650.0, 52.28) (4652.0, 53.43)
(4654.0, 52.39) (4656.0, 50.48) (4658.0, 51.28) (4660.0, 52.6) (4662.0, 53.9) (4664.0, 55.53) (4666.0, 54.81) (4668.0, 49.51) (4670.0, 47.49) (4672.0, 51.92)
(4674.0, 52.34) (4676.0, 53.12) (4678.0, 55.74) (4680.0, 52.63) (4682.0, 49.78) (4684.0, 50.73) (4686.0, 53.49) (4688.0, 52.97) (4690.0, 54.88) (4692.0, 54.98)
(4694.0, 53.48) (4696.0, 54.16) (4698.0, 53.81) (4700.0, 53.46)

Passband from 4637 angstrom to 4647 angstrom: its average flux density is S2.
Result 53.2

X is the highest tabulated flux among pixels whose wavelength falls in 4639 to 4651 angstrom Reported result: 53.81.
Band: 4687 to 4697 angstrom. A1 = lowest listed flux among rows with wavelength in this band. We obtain 52.97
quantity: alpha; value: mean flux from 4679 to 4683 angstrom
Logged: 51.2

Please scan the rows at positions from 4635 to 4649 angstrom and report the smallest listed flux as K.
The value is 51.81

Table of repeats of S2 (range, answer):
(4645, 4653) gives 52.6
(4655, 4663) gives 52.1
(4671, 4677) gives 52.5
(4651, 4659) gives 51.9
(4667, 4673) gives 49.6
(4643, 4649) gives 52.8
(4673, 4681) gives 53.5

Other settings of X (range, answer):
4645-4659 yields 53.43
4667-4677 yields 53.12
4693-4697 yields 54.16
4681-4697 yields 54.98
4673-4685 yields 55.74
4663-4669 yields 55.53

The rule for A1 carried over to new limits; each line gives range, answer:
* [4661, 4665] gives 53.9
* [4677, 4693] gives 49.78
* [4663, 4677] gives 47.49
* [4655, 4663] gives 50.48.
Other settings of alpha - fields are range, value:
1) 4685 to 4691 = 53.8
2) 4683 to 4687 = 52.1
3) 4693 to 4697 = 53.8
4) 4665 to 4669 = 52.2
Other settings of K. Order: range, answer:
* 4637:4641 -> 52.09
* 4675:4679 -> 53.12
